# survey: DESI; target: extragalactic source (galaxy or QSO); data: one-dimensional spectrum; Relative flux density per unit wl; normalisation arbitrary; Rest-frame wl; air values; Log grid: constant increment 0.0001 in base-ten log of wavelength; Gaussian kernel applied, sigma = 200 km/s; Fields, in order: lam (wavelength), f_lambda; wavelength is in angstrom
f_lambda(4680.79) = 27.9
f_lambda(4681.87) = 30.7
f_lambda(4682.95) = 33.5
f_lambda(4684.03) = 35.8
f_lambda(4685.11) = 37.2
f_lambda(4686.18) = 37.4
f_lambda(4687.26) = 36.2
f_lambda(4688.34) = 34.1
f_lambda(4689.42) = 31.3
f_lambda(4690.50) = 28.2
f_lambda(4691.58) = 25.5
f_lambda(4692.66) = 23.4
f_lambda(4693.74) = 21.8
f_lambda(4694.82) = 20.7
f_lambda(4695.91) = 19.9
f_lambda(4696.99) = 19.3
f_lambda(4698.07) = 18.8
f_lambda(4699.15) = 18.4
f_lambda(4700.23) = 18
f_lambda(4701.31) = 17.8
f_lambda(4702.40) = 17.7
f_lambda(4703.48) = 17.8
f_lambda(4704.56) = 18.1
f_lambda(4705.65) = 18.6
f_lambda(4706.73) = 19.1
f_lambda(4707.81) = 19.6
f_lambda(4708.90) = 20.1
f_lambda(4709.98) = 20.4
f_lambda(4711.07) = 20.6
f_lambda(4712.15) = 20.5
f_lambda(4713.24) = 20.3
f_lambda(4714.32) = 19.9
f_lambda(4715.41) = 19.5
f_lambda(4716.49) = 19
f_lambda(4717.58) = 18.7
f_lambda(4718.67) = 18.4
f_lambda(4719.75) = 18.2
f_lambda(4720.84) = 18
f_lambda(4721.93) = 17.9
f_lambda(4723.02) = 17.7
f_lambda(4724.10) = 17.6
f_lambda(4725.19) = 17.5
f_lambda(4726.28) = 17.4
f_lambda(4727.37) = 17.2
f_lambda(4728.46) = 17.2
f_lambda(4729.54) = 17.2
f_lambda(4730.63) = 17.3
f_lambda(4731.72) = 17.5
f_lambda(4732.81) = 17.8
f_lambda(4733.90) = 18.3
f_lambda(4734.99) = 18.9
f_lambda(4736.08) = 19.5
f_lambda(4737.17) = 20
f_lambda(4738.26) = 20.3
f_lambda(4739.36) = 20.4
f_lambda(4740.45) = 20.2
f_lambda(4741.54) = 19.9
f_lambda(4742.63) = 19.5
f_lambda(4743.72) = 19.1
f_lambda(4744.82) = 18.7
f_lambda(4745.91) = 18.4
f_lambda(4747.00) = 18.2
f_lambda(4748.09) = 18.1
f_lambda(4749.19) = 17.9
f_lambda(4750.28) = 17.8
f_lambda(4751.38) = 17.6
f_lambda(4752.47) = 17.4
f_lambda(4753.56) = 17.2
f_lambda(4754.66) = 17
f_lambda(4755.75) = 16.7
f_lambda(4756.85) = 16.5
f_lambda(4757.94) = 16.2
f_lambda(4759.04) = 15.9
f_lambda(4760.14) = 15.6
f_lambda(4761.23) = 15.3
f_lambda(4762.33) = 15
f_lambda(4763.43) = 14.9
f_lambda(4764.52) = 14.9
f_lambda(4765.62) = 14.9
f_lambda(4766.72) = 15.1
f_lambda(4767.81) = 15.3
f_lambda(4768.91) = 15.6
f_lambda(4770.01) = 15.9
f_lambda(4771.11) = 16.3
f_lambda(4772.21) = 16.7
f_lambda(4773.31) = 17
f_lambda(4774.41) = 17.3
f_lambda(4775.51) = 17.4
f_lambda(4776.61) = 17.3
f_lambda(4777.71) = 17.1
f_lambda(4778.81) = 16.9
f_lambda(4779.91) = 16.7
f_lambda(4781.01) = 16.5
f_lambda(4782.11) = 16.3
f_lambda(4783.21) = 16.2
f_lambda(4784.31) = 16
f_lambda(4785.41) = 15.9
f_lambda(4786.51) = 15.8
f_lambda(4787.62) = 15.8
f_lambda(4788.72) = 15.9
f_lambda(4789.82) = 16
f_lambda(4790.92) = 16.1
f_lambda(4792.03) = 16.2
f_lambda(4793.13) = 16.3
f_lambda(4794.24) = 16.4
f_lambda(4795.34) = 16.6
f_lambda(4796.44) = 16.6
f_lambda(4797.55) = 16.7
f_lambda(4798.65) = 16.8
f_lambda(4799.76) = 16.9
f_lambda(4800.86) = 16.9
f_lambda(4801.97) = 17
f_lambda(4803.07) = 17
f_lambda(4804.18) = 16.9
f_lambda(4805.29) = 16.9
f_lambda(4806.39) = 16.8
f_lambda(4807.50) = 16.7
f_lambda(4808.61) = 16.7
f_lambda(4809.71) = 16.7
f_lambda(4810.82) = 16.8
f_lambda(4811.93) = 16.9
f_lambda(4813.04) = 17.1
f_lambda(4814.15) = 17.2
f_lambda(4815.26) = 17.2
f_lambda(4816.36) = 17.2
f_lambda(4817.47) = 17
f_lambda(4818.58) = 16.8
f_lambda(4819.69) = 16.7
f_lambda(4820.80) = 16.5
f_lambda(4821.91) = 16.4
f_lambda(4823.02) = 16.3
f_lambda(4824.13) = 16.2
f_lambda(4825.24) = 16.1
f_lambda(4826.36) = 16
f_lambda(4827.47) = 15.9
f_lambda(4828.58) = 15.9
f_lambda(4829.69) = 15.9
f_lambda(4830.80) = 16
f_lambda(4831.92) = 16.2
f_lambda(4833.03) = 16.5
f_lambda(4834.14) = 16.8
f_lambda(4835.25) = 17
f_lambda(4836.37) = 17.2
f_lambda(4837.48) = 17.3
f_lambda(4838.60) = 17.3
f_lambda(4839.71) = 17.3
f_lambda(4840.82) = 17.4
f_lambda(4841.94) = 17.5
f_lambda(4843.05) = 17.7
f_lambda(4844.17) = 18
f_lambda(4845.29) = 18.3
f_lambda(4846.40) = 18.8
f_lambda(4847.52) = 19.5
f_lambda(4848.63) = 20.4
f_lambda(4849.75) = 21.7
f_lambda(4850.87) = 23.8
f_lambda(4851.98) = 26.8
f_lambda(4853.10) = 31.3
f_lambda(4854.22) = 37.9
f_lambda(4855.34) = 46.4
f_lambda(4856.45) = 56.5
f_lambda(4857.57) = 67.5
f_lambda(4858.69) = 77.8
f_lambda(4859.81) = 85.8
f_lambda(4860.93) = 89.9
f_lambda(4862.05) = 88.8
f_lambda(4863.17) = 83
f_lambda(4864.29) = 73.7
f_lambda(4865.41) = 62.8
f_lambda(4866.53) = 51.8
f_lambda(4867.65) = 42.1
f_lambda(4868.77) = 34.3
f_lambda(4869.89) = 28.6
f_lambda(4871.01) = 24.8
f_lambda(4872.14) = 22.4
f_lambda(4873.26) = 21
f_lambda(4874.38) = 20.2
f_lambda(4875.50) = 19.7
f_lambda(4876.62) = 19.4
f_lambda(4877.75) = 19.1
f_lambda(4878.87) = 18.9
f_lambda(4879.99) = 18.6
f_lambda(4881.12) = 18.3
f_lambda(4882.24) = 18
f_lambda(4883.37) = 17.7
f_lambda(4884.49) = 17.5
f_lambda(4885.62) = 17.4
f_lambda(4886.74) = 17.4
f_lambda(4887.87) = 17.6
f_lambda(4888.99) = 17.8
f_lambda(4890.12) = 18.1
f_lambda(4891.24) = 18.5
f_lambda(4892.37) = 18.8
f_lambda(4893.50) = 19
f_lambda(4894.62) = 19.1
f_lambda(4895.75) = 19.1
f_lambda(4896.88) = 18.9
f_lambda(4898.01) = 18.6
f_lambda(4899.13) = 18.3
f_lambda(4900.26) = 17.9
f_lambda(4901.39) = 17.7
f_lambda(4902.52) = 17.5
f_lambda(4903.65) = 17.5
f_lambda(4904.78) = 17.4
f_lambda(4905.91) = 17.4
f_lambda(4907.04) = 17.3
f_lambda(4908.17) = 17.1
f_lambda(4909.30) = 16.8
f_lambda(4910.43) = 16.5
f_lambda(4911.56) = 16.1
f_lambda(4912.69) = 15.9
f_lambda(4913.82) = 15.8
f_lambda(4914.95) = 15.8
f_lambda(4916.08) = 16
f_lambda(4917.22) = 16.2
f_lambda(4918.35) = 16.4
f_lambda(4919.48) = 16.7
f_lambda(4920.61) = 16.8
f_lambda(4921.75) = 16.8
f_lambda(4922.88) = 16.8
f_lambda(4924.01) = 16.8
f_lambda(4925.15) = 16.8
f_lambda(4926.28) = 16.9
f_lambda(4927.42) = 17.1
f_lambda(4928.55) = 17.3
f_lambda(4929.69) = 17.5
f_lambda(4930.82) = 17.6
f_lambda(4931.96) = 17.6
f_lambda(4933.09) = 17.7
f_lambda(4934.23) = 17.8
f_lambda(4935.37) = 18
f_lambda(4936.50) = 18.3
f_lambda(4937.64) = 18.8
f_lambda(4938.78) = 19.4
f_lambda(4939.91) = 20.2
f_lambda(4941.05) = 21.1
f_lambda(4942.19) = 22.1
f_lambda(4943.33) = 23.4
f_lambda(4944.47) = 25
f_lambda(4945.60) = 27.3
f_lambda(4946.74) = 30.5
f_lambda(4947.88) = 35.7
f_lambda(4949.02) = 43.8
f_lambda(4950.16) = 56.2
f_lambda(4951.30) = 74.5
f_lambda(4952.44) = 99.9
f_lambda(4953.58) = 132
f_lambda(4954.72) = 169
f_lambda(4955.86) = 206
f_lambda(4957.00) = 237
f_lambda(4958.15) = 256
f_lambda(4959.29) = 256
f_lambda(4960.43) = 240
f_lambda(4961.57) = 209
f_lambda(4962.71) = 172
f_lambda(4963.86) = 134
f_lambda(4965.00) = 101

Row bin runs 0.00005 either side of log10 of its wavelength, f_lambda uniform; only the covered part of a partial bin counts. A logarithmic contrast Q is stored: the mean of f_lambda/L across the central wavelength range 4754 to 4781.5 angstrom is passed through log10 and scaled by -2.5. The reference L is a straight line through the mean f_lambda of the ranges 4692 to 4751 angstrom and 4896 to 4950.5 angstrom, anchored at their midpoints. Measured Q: 0.18 mag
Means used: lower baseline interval 18.9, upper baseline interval 19.9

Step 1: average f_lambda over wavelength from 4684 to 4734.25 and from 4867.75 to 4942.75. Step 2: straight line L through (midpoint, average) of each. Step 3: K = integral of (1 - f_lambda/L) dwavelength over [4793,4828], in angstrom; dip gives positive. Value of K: 5.5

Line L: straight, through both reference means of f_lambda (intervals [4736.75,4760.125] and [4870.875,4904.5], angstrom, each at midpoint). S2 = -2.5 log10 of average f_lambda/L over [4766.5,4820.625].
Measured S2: 0.11 mag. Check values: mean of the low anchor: 18.2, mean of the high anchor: 18.7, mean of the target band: 16.6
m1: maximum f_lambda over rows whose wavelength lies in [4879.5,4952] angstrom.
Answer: 74.5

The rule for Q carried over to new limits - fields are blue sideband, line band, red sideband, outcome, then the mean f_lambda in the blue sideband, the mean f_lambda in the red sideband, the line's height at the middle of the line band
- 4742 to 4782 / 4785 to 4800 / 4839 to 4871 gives 0.47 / 16.8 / 42.3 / 25.1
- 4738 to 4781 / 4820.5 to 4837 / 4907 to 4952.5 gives 0.19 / 17.1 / 23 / 19.5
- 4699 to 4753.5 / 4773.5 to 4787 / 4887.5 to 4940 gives 0.10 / 18.6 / 17.5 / 18.3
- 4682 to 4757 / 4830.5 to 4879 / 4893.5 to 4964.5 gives 0.19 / 20.7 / 51.4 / 40.5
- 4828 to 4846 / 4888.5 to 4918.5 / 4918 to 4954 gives 0.39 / 17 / 29.2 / 25.2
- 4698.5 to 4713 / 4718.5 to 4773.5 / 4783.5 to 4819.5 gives 0.04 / 19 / 16.6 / 18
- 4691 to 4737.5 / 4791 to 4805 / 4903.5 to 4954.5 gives 0.30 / 19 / 26.8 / 22.1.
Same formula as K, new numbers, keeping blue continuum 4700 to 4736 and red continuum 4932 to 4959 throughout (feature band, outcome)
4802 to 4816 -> 8.0 angstrom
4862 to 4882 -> 6.6 angstrom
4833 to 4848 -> 9.3 angstrom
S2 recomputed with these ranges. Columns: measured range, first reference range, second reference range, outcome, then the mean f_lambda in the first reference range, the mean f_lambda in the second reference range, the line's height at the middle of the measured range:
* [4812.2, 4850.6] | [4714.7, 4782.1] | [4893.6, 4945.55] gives 0.029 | 17.5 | 18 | 17.7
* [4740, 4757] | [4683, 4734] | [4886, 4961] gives 0.359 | 21.4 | 42.5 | 25.3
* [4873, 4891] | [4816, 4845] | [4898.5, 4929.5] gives -0.103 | 16.7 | 16.9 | 16.8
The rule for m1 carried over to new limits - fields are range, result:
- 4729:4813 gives 20.4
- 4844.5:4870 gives 89.9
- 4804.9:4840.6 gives 17.3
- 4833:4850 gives 21.7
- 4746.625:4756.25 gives 18.2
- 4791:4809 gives 17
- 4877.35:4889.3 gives 19.1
